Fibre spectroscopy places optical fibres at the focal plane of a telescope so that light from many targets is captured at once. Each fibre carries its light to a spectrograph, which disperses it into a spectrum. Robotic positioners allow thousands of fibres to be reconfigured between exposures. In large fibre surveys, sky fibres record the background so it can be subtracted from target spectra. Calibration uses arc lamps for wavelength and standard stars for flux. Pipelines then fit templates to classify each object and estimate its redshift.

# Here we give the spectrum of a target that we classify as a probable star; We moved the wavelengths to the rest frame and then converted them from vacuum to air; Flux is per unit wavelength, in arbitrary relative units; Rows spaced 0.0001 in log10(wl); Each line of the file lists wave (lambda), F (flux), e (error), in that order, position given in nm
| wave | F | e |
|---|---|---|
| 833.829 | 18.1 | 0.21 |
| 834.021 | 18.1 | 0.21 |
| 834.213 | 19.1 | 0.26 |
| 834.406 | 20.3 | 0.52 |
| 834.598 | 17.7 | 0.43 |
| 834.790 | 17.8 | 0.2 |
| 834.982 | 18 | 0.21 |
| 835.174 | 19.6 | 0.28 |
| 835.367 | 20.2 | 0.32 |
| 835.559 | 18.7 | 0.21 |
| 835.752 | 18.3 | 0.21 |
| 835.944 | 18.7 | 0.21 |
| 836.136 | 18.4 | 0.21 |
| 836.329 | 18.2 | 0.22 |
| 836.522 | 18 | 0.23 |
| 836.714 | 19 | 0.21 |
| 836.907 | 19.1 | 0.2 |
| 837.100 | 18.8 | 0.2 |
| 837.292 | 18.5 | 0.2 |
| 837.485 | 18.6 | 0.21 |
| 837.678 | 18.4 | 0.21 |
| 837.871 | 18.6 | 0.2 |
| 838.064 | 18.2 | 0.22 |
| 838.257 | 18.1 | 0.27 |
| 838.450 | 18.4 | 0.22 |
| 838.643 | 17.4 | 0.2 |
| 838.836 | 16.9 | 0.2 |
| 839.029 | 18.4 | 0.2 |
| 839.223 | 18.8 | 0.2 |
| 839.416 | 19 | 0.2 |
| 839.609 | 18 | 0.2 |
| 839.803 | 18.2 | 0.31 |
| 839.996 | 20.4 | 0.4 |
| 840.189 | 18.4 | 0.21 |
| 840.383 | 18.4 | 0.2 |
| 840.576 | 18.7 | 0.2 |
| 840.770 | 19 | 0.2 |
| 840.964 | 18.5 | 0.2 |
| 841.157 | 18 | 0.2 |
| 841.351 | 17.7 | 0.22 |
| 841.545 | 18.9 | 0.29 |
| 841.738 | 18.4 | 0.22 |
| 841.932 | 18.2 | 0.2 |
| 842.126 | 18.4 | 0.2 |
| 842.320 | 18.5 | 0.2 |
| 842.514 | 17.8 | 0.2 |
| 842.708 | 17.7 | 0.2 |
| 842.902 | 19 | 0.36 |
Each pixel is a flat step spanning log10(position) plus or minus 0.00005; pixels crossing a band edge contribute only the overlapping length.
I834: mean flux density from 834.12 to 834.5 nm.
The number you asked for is 19.7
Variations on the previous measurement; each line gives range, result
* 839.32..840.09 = 18.9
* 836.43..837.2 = 18.7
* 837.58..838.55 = 18.3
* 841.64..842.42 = 18.4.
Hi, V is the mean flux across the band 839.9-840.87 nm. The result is 19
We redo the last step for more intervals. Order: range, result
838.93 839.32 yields 18.6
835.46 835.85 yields 18.5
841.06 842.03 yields 18.3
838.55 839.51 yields 18.1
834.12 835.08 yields 18.6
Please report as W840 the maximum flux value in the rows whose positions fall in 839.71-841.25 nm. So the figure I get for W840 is 20.4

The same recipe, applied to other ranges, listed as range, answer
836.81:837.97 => 19.1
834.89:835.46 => 20.2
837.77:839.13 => 18.6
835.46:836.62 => 18.7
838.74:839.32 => 18.8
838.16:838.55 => 18.4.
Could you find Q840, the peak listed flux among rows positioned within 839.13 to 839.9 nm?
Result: 19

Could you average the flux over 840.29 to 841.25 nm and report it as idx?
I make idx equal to 18.5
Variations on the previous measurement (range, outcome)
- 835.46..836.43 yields 18.5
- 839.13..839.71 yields 18.6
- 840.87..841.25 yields 18.3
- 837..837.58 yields 18.6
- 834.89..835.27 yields 18.8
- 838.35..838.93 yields 17.6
